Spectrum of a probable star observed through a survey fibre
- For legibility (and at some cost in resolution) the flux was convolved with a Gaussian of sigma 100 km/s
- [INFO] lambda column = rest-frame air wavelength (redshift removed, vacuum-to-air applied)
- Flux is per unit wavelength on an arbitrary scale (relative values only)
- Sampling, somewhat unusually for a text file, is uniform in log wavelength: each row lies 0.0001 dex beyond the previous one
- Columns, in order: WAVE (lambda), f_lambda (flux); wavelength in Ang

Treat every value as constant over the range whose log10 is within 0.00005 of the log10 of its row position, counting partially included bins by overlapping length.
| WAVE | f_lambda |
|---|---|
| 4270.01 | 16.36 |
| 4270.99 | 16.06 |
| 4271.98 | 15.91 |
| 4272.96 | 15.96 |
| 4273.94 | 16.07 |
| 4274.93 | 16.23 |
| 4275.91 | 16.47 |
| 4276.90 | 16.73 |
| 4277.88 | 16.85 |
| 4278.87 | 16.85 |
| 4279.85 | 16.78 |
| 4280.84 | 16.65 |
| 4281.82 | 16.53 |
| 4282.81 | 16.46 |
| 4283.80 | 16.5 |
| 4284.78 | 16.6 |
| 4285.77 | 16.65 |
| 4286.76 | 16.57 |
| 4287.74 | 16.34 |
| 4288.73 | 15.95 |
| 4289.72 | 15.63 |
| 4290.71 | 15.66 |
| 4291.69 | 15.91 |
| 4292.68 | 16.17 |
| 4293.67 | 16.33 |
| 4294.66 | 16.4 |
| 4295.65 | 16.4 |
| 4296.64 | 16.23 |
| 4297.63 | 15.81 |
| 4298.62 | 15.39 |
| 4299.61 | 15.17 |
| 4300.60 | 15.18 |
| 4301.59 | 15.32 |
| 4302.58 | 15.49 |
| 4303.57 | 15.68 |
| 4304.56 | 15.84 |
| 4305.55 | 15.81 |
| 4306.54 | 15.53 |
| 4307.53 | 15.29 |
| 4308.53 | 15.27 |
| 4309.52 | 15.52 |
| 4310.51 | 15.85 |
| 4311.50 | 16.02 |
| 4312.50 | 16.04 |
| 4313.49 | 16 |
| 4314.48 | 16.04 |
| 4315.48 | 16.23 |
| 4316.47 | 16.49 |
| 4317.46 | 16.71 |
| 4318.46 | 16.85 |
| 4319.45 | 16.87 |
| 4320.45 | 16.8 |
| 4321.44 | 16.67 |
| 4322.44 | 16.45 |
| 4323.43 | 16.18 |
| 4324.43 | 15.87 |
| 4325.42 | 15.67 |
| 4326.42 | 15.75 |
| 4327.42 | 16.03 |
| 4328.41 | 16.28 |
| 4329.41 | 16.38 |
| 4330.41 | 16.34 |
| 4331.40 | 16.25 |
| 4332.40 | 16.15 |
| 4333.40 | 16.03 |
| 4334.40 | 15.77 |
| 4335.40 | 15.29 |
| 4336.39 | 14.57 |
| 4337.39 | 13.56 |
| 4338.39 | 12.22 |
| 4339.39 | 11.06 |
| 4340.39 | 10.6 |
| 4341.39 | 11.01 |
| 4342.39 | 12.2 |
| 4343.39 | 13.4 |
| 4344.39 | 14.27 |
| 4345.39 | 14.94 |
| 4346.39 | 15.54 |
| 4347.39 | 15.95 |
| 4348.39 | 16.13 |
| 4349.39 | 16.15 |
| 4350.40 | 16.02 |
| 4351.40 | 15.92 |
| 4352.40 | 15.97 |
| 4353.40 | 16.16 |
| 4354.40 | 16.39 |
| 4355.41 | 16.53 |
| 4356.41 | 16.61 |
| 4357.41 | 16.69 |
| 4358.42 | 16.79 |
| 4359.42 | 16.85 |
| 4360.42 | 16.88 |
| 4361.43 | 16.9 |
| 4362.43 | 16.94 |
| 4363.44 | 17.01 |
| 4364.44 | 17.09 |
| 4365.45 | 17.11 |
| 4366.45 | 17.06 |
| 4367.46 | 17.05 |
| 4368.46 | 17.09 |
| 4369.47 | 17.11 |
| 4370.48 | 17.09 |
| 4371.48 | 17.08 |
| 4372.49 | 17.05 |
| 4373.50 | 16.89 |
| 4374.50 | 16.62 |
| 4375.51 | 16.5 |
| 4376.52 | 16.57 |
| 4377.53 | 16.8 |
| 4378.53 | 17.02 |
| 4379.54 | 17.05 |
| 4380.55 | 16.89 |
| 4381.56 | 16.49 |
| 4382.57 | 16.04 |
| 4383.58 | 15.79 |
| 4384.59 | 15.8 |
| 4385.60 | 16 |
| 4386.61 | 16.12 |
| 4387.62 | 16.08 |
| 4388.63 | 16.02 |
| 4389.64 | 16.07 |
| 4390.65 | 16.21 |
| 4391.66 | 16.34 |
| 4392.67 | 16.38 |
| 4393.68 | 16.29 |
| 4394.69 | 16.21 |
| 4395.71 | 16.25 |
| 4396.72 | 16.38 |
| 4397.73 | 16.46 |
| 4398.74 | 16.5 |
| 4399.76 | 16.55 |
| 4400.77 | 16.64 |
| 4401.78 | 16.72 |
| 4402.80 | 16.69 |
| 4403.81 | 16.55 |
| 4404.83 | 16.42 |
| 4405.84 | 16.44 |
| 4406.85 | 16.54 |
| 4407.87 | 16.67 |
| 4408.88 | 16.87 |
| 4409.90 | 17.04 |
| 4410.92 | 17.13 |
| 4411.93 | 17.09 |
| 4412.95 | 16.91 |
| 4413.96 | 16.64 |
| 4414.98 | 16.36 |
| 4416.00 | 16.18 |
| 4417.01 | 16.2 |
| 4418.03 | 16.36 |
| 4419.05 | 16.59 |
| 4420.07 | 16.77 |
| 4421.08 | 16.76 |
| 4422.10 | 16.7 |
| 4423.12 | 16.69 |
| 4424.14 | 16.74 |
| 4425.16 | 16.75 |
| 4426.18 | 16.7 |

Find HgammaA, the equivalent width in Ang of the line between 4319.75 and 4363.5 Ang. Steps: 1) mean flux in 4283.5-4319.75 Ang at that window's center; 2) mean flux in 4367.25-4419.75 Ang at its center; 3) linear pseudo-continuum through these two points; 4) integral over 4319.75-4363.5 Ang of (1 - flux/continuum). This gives 2.1 Ang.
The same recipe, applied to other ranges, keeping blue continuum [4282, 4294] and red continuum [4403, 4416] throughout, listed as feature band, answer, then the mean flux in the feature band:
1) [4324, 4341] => 1.6 Ang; 14.9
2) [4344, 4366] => 0.2 Ang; 16.3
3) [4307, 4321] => 0.2 Ang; 16.1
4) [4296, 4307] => 0.5 Ang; 15.6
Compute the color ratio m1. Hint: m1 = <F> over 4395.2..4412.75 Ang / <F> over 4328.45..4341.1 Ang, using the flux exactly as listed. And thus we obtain 1.15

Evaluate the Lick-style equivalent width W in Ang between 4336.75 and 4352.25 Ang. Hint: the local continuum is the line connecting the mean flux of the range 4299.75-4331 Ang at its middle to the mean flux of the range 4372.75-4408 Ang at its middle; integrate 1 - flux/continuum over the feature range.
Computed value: 2.1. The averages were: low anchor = 16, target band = 14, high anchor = 16.4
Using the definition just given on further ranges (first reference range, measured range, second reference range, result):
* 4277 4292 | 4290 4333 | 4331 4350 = -1.8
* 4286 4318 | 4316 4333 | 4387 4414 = -0.3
